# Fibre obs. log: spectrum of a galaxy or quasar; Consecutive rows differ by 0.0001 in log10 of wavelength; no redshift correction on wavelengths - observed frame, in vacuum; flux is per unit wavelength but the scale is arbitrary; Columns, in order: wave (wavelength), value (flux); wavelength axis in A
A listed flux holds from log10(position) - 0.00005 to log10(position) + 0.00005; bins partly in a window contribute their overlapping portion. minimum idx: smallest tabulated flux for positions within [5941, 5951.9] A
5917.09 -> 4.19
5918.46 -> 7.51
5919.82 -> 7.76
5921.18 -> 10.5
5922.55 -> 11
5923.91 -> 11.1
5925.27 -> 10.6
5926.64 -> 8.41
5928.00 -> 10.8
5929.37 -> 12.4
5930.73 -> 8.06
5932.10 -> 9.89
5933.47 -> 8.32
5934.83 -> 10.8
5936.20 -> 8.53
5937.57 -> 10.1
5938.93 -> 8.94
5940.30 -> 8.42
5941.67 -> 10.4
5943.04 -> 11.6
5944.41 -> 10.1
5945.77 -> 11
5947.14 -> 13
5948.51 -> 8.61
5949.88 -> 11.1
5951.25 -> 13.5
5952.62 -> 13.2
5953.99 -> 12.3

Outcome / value 8.61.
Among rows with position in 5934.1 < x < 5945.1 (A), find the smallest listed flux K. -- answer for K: 8.42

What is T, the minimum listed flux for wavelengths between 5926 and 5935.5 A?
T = 8.06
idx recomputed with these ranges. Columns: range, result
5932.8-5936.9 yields 8.32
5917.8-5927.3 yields 7.51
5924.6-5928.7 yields 8.41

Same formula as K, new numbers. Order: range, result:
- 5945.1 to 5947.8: 11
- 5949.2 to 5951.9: 11.1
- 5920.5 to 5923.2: 10.5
